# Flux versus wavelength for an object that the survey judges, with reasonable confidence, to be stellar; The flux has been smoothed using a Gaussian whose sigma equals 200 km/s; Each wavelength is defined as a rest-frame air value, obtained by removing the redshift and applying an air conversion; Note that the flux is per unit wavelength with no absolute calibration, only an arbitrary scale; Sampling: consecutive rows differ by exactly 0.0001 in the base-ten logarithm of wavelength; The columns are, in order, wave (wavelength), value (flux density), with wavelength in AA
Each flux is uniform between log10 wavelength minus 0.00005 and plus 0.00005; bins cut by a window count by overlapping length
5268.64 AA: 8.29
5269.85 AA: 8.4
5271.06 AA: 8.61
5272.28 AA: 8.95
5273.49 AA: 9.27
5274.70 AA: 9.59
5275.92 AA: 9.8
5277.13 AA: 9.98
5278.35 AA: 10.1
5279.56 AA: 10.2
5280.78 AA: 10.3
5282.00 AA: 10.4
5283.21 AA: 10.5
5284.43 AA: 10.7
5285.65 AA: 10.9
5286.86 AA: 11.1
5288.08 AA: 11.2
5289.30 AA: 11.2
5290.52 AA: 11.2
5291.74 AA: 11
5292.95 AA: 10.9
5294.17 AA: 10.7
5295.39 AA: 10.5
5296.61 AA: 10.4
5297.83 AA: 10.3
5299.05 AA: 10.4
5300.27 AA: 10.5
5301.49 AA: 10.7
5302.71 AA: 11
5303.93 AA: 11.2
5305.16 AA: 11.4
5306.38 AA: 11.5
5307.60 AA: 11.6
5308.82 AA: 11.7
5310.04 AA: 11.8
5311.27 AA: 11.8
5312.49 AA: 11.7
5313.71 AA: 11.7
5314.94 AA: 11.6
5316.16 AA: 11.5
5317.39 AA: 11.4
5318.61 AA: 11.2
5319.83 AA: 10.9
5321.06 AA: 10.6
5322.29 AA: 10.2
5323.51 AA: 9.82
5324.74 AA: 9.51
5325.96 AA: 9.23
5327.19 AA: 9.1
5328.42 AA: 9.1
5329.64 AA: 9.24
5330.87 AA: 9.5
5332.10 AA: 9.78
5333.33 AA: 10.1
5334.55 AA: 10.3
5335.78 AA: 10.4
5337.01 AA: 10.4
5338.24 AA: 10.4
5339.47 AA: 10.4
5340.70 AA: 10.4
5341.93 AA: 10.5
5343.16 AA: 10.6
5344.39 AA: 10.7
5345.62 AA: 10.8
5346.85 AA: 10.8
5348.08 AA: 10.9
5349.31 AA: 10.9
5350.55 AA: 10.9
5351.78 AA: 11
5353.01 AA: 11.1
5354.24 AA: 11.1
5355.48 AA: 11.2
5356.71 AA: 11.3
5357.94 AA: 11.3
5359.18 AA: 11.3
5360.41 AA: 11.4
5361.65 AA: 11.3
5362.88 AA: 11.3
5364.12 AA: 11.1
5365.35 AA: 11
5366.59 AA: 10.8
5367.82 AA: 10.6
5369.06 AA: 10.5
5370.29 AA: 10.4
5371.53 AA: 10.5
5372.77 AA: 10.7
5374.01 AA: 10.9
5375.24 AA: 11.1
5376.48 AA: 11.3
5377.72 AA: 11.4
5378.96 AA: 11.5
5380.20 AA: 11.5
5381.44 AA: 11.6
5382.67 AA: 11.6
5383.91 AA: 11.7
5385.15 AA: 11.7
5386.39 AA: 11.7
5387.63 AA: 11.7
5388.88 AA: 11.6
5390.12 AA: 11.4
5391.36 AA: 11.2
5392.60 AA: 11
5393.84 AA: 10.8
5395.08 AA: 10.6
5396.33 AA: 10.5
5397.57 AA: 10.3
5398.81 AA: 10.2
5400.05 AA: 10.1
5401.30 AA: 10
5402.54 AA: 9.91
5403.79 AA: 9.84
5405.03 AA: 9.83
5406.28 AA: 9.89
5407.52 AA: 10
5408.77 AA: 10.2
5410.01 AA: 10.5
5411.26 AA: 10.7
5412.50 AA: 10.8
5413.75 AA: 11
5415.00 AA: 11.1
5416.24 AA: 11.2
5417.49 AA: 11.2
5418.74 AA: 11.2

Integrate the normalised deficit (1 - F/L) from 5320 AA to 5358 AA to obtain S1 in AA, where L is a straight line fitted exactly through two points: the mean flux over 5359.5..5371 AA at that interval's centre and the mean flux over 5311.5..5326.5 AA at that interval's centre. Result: 1.77 AA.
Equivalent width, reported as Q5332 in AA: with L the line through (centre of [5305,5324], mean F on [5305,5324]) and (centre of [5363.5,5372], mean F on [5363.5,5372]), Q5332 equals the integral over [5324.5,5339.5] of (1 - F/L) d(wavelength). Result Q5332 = 1.8 AA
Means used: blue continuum 11.3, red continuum 10.7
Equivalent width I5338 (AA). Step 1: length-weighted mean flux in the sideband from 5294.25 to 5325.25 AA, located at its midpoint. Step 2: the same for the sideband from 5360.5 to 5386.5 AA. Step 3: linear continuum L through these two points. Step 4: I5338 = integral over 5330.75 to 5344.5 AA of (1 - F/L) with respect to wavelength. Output 0.9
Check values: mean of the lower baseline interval 11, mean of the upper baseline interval 11.1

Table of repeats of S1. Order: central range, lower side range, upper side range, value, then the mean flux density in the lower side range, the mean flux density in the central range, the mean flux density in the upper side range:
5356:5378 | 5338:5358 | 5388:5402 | -0.45 AA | 10.8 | 11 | 10.7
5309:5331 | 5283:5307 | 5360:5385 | 0.71 AA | 10.9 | 10.6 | 11.1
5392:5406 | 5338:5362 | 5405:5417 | 0.48 AA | 10.9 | 10.3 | 10.6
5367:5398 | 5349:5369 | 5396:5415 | -1.29 AA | 11.1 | 11.1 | 10.3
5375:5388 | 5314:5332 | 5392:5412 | -1.61 AA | 10.2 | 11.5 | 10.3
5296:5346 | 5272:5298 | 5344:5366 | 0.68 AA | 10.4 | 10.6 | 11.1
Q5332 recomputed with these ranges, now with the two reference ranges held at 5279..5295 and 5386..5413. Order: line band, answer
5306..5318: -1.0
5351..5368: -0.8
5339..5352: 0.0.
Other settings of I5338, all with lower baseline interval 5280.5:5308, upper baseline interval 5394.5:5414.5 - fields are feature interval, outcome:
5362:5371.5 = -0.3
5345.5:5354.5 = -0.3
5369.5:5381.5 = -0.7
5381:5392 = -1.3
